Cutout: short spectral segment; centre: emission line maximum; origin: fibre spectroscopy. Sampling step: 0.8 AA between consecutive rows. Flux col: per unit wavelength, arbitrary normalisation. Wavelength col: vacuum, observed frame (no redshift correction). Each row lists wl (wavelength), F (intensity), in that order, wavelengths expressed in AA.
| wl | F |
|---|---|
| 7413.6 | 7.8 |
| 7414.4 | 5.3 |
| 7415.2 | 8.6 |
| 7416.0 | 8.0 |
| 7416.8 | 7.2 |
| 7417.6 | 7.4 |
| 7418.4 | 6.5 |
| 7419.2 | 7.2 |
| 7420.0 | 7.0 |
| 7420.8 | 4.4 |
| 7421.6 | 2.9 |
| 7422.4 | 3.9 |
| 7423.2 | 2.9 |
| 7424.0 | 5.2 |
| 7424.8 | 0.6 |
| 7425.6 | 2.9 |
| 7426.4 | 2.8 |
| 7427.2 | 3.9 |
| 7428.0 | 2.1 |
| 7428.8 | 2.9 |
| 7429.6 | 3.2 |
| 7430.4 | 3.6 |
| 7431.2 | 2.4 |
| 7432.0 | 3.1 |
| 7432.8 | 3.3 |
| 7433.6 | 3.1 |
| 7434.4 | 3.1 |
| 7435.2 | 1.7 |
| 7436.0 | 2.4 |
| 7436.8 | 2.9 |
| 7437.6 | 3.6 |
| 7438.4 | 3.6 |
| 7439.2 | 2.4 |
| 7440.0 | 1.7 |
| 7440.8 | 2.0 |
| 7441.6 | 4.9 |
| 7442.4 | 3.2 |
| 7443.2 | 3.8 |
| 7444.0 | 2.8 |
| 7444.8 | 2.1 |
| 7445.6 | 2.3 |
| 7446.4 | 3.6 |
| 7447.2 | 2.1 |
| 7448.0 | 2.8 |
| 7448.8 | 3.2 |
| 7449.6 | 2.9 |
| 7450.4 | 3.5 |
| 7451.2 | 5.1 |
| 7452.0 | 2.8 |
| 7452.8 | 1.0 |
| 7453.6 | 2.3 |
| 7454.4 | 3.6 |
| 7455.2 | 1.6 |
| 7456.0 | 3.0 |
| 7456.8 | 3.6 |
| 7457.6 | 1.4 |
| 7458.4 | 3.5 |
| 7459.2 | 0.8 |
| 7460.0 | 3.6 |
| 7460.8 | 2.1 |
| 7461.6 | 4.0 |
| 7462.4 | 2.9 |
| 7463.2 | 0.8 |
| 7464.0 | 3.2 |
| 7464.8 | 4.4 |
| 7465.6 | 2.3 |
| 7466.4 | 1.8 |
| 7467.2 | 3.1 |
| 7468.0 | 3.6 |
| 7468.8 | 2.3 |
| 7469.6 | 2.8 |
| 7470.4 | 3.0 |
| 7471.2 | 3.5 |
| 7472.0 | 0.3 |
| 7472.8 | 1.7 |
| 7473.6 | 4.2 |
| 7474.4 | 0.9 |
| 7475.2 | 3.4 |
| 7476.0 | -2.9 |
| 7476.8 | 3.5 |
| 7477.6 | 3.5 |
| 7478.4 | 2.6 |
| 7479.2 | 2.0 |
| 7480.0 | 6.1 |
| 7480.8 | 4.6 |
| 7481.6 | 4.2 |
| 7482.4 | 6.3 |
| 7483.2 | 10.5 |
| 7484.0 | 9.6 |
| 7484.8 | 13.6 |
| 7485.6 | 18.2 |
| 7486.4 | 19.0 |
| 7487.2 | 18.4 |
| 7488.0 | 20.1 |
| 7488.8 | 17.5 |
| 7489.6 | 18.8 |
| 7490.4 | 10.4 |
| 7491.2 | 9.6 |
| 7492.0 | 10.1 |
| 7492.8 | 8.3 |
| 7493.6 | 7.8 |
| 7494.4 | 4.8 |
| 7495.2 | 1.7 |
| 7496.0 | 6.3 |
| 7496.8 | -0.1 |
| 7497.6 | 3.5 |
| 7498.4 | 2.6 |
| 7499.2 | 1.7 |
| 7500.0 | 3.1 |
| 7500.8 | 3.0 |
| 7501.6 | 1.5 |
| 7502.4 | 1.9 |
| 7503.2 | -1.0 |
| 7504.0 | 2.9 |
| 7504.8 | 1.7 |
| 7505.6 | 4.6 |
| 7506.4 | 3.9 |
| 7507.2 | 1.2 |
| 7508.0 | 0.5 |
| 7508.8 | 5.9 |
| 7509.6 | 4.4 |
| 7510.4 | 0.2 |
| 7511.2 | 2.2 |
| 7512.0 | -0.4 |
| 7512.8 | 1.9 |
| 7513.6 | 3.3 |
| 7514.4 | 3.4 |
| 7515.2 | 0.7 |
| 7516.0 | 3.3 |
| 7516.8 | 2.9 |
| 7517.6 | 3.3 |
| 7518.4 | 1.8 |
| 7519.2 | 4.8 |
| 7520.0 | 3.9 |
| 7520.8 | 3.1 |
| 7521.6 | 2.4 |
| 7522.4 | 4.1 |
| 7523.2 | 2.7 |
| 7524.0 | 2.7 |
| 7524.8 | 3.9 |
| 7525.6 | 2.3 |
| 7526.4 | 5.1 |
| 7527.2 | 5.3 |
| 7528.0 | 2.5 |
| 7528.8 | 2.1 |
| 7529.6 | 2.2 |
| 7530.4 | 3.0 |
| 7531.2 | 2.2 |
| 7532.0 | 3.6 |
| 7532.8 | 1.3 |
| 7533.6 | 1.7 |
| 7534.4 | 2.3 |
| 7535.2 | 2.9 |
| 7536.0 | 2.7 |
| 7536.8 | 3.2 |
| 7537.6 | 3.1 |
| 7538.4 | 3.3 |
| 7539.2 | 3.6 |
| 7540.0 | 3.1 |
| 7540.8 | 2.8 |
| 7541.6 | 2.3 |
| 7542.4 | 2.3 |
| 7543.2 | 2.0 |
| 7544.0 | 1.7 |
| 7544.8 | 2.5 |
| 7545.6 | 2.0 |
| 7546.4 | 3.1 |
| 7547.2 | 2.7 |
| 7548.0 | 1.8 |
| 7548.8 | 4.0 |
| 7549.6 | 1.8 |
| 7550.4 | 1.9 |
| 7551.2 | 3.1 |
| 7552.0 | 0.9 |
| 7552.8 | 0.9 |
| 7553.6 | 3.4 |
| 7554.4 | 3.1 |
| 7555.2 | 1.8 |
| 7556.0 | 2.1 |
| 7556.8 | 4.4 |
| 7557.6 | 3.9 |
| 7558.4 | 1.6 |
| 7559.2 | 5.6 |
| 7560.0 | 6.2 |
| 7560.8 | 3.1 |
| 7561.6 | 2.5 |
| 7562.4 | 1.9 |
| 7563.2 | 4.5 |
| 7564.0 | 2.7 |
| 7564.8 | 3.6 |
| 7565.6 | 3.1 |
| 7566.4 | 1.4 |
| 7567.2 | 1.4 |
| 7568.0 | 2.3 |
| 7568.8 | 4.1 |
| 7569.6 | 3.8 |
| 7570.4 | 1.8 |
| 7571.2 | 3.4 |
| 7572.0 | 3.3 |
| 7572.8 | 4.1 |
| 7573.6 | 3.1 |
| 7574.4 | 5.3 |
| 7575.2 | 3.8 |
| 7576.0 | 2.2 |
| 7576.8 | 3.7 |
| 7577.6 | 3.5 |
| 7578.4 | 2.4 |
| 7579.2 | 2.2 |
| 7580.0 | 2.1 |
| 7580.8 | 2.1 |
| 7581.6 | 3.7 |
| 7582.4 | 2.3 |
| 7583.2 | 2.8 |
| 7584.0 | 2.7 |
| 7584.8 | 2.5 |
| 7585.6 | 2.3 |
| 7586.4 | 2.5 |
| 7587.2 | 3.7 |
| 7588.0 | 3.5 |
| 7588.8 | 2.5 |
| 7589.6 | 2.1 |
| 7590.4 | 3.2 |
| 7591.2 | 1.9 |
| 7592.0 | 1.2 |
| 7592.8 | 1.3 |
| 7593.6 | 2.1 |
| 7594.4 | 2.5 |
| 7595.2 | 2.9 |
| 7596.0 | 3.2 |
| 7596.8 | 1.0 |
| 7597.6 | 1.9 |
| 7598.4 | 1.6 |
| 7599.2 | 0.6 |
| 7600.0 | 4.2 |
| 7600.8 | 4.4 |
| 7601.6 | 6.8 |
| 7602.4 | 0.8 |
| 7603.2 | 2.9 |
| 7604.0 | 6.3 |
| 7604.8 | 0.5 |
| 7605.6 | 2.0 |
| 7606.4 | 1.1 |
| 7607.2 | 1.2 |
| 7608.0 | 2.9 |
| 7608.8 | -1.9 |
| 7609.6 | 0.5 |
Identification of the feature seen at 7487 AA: [O III] 5007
